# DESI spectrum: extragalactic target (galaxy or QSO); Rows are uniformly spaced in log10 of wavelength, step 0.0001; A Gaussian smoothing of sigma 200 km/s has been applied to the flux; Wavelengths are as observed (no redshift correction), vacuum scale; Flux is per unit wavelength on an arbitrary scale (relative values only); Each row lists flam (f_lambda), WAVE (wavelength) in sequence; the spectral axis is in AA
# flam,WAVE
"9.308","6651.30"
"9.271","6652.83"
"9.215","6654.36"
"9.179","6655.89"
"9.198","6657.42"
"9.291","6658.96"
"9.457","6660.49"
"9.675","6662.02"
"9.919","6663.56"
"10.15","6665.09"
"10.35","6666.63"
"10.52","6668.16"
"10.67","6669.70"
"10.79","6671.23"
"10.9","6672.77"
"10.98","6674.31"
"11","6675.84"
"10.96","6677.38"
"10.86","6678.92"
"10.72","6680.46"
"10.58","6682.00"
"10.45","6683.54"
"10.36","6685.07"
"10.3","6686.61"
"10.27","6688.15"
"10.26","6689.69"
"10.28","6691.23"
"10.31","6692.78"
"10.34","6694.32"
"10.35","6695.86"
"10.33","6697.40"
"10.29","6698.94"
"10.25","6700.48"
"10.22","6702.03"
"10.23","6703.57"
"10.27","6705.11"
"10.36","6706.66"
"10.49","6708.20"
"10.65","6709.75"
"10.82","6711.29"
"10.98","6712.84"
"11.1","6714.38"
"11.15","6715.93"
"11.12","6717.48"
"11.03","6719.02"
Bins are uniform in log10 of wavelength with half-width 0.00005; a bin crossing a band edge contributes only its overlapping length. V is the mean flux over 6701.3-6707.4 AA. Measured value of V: 10.3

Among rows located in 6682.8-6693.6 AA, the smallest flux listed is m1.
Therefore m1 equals 10.26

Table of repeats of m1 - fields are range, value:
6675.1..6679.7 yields 10.86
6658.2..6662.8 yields 9.291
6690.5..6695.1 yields 10.28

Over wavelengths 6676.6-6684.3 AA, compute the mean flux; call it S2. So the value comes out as 10.7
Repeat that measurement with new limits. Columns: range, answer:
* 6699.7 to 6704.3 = 10.2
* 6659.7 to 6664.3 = 9.68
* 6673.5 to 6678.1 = 11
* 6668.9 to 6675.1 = 10.8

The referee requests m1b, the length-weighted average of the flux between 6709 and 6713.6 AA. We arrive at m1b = 10.8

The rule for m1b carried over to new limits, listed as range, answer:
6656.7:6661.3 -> 9.32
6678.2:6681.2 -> 10.8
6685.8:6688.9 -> 10.3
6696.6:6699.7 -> 10.3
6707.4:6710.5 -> 10.6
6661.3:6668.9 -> 10.1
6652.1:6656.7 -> 9.24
